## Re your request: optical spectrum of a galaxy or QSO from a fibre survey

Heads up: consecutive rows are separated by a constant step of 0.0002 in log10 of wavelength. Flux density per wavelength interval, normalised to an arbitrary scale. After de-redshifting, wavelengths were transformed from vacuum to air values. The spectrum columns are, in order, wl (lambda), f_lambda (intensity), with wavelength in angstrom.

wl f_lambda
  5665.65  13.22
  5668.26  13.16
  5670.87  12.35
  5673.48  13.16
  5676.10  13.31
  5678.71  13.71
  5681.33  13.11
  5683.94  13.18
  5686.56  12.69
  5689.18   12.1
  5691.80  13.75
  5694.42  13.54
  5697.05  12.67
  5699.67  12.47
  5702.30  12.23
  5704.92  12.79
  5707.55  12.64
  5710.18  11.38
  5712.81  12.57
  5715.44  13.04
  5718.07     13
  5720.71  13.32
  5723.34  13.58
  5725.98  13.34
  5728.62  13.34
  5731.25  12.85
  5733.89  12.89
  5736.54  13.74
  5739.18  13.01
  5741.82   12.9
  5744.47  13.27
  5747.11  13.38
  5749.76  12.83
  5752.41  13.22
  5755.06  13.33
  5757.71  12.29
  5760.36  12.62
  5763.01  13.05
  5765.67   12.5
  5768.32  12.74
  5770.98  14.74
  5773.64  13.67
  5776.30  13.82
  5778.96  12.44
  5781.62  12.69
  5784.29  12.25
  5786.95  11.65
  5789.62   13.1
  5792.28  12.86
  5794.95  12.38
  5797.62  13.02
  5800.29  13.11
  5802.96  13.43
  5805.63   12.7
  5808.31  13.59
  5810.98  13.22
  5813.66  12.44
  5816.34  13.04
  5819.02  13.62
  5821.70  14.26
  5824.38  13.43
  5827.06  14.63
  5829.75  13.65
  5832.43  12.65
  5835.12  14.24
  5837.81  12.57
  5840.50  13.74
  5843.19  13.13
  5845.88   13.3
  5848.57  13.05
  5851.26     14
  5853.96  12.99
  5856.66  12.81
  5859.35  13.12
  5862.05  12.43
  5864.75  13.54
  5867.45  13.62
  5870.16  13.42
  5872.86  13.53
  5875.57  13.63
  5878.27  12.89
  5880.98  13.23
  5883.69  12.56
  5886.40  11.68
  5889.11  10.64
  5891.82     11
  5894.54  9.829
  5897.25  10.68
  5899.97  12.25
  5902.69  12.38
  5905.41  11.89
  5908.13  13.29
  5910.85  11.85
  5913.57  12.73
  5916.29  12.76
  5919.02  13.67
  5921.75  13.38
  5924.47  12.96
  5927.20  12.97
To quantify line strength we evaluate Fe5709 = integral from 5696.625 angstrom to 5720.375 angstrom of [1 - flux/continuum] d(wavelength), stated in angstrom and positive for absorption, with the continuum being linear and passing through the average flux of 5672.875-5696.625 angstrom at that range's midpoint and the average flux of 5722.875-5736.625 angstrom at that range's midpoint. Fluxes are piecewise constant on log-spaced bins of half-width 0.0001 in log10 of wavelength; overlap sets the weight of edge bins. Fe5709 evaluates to 1.13 angstrom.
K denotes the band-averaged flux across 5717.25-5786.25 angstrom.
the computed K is 13.1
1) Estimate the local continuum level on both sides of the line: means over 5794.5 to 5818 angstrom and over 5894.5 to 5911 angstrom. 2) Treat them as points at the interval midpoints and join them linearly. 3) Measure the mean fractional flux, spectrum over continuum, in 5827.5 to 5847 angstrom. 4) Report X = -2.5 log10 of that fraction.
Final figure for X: -0.06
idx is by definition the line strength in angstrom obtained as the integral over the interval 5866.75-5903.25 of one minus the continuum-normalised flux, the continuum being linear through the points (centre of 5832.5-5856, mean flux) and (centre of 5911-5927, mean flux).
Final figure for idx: 2.6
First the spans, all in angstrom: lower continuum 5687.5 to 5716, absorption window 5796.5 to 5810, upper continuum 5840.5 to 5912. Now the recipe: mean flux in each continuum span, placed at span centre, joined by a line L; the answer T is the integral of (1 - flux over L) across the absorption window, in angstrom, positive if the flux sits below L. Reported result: -0.60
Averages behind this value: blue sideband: 12.6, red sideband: 12.6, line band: 13.2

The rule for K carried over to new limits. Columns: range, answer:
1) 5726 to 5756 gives 13.2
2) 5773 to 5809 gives 12.9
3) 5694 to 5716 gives 12.5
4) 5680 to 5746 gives 12.9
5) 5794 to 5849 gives 13.3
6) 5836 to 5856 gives 13.3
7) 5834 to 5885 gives 13.2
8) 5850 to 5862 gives 13.1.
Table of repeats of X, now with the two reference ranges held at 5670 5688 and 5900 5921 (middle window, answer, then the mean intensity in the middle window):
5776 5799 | 0.020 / 12.6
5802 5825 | -0.039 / 13.3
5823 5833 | -0.071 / 13.7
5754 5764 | 0.010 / 12.8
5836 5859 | -0.038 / 13.2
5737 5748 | -0.018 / 13.2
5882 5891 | 0.093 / 11.7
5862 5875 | -0.057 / 13.4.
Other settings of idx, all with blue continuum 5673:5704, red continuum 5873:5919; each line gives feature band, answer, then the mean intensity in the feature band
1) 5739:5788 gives -1.1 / 13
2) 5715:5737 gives -0.7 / 13.2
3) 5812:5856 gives -3.5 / 13.4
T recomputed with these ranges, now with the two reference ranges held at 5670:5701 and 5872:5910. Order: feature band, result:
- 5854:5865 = -0.6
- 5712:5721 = -0.1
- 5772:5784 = -0.5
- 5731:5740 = -0.3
